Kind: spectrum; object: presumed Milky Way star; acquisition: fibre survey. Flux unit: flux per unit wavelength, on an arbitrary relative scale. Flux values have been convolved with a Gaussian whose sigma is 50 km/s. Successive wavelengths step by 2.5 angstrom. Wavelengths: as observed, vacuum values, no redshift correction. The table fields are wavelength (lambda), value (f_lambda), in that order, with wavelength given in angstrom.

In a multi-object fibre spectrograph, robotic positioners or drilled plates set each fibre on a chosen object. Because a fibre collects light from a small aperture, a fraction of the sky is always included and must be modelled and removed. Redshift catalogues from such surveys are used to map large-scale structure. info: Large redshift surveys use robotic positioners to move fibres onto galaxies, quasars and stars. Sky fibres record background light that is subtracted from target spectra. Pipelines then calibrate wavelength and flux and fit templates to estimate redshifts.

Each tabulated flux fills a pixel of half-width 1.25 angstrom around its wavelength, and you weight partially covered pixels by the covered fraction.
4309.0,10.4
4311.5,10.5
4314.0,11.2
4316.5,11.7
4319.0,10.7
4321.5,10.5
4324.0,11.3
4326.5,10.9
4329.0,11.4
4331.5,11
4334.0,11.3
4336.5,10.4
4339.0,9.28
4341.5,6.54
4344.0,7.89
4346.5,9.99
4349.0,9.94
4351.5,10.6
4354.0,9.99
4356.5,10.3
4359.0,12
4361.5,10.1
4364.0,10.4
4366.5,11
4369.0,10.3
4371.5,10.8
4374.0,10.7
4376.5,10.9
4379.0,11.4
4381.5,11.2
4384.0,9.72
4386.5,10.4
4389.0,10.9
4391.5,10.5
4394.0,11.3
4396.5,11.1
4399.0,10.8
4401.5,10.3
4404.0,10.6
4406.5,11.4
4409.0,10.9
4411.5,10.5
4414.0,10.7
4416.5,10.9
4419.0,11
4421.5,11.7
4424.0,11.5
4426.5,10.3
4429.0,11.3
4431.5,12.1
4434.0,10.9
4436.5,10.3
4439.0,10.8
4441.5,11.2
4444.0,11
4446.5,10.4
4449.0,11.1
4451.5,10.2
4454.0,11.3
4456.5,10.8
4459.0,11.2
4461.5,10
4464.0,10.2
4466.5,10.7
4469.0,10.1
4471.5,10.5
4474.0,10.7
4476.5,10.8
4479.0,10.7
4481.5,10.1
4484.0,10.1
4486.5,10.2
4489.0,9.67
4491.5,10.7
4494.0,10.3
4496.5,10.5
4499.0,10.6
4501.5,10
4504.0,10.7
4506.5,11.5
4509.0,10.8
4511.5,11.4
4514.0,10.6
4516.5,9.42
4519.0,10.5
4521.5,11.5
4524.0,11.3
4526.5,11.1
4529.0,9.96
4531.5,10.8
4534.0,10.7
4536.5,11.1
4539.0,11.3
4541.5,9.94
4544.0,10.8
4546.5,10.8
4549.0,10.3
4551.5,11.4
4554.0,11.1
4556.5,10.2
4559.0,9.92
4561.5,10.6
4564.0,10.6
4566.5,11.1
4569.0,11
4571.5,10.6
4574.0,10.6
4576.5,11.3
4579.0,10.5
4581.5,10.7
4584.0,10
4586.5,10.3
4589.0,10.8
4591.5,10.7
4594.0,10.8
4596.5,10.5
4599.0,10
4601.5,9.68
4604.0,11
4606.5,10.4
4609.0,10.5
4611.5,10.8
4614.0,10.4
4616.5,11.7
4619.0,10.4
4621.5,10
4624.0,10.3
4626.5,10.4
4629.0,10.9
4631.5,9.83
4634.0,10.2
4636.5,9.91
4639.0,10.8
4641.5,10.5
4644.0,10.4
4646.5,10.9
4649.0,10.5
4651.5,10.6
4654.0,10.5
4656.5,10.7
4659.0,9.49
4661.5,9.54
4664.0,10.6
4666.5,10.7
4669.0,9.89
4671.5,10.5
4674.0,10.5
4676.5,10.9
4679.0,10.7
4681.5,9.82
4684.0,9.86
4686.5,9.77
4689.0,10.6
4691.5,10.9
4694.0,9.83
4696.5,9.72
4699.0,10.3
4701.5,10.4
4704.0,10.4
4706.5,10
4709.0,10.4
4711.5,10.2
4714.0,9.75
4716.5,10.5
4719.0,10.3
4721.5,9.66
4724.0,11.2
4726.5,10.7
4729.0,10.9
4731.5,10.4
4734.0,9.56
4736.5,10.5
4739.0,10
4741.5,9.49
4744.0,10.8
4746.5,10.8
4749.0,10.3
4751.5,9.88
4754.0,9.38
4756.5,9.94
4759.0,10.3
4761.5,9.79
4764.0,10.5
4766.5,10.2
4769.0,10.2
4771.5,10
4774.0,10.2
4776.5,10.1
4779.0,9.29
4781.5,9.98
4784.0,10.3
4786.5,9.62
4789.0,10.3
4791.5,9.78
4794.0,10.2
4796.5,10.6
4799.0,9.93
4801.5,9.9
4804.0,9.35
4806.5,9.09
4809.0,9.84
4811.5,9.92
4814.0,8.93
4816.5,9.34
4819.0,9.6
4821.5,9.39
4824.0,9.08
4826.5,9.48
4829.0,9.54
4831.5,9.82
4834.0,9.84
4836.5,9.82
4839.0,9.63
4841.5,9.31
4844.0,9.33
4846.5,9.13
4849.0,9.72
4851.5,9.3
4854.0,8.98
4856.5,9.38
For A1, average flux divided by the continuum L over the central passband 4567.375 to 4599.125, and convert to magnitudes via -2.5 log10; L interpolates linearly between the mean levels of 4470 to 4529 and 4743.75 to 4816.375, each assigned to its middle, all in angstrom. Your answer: -0.02 mag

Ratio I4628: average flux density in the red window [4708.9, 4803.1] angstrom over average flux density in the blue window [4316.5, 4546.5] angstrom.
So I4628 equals 1.0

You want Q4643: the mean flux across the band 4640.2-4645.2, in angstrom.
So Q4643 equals 10.5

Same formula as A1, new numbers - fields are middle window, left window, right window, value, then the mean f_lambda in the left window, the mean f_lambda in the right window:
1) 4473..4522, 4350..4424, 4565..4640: 0.014 mag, 10.8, 10.5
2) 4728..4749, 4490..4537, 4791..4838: -0.041 mag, 10.7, 9.65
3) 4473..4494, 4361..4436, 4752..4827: 0.028 mag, 10.9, 9.82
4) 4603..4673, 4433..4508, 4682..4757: -0.011 mag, 10.6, 10.2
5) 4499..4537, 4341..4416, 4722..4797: -0.039 mag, 10.5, 10.2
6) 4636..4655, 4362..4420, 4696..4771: -0.019 mag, 10.8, 10.2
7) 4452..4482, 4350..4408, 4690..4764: 0.000 mag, 10.7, 10.2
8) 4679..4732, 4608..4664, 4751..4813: -0.009 mag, 10.4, 9.94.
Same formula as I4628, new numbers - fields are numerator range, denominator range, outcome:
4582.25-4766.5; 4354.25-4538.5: 0.96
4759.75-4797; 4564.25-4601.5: 0.95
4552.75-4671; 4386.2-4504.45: 0.98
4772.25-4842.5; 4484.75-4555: 0.91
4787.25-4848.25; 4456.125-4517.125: 0.92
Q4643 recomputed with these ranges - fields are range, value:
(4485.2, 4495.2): 10.2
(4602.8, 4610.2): 10.6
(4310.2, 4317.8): 11.1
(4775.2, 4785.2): 9.92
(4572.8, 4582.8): 10.8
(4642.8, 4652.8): 10.6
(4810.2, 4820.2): 9.45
